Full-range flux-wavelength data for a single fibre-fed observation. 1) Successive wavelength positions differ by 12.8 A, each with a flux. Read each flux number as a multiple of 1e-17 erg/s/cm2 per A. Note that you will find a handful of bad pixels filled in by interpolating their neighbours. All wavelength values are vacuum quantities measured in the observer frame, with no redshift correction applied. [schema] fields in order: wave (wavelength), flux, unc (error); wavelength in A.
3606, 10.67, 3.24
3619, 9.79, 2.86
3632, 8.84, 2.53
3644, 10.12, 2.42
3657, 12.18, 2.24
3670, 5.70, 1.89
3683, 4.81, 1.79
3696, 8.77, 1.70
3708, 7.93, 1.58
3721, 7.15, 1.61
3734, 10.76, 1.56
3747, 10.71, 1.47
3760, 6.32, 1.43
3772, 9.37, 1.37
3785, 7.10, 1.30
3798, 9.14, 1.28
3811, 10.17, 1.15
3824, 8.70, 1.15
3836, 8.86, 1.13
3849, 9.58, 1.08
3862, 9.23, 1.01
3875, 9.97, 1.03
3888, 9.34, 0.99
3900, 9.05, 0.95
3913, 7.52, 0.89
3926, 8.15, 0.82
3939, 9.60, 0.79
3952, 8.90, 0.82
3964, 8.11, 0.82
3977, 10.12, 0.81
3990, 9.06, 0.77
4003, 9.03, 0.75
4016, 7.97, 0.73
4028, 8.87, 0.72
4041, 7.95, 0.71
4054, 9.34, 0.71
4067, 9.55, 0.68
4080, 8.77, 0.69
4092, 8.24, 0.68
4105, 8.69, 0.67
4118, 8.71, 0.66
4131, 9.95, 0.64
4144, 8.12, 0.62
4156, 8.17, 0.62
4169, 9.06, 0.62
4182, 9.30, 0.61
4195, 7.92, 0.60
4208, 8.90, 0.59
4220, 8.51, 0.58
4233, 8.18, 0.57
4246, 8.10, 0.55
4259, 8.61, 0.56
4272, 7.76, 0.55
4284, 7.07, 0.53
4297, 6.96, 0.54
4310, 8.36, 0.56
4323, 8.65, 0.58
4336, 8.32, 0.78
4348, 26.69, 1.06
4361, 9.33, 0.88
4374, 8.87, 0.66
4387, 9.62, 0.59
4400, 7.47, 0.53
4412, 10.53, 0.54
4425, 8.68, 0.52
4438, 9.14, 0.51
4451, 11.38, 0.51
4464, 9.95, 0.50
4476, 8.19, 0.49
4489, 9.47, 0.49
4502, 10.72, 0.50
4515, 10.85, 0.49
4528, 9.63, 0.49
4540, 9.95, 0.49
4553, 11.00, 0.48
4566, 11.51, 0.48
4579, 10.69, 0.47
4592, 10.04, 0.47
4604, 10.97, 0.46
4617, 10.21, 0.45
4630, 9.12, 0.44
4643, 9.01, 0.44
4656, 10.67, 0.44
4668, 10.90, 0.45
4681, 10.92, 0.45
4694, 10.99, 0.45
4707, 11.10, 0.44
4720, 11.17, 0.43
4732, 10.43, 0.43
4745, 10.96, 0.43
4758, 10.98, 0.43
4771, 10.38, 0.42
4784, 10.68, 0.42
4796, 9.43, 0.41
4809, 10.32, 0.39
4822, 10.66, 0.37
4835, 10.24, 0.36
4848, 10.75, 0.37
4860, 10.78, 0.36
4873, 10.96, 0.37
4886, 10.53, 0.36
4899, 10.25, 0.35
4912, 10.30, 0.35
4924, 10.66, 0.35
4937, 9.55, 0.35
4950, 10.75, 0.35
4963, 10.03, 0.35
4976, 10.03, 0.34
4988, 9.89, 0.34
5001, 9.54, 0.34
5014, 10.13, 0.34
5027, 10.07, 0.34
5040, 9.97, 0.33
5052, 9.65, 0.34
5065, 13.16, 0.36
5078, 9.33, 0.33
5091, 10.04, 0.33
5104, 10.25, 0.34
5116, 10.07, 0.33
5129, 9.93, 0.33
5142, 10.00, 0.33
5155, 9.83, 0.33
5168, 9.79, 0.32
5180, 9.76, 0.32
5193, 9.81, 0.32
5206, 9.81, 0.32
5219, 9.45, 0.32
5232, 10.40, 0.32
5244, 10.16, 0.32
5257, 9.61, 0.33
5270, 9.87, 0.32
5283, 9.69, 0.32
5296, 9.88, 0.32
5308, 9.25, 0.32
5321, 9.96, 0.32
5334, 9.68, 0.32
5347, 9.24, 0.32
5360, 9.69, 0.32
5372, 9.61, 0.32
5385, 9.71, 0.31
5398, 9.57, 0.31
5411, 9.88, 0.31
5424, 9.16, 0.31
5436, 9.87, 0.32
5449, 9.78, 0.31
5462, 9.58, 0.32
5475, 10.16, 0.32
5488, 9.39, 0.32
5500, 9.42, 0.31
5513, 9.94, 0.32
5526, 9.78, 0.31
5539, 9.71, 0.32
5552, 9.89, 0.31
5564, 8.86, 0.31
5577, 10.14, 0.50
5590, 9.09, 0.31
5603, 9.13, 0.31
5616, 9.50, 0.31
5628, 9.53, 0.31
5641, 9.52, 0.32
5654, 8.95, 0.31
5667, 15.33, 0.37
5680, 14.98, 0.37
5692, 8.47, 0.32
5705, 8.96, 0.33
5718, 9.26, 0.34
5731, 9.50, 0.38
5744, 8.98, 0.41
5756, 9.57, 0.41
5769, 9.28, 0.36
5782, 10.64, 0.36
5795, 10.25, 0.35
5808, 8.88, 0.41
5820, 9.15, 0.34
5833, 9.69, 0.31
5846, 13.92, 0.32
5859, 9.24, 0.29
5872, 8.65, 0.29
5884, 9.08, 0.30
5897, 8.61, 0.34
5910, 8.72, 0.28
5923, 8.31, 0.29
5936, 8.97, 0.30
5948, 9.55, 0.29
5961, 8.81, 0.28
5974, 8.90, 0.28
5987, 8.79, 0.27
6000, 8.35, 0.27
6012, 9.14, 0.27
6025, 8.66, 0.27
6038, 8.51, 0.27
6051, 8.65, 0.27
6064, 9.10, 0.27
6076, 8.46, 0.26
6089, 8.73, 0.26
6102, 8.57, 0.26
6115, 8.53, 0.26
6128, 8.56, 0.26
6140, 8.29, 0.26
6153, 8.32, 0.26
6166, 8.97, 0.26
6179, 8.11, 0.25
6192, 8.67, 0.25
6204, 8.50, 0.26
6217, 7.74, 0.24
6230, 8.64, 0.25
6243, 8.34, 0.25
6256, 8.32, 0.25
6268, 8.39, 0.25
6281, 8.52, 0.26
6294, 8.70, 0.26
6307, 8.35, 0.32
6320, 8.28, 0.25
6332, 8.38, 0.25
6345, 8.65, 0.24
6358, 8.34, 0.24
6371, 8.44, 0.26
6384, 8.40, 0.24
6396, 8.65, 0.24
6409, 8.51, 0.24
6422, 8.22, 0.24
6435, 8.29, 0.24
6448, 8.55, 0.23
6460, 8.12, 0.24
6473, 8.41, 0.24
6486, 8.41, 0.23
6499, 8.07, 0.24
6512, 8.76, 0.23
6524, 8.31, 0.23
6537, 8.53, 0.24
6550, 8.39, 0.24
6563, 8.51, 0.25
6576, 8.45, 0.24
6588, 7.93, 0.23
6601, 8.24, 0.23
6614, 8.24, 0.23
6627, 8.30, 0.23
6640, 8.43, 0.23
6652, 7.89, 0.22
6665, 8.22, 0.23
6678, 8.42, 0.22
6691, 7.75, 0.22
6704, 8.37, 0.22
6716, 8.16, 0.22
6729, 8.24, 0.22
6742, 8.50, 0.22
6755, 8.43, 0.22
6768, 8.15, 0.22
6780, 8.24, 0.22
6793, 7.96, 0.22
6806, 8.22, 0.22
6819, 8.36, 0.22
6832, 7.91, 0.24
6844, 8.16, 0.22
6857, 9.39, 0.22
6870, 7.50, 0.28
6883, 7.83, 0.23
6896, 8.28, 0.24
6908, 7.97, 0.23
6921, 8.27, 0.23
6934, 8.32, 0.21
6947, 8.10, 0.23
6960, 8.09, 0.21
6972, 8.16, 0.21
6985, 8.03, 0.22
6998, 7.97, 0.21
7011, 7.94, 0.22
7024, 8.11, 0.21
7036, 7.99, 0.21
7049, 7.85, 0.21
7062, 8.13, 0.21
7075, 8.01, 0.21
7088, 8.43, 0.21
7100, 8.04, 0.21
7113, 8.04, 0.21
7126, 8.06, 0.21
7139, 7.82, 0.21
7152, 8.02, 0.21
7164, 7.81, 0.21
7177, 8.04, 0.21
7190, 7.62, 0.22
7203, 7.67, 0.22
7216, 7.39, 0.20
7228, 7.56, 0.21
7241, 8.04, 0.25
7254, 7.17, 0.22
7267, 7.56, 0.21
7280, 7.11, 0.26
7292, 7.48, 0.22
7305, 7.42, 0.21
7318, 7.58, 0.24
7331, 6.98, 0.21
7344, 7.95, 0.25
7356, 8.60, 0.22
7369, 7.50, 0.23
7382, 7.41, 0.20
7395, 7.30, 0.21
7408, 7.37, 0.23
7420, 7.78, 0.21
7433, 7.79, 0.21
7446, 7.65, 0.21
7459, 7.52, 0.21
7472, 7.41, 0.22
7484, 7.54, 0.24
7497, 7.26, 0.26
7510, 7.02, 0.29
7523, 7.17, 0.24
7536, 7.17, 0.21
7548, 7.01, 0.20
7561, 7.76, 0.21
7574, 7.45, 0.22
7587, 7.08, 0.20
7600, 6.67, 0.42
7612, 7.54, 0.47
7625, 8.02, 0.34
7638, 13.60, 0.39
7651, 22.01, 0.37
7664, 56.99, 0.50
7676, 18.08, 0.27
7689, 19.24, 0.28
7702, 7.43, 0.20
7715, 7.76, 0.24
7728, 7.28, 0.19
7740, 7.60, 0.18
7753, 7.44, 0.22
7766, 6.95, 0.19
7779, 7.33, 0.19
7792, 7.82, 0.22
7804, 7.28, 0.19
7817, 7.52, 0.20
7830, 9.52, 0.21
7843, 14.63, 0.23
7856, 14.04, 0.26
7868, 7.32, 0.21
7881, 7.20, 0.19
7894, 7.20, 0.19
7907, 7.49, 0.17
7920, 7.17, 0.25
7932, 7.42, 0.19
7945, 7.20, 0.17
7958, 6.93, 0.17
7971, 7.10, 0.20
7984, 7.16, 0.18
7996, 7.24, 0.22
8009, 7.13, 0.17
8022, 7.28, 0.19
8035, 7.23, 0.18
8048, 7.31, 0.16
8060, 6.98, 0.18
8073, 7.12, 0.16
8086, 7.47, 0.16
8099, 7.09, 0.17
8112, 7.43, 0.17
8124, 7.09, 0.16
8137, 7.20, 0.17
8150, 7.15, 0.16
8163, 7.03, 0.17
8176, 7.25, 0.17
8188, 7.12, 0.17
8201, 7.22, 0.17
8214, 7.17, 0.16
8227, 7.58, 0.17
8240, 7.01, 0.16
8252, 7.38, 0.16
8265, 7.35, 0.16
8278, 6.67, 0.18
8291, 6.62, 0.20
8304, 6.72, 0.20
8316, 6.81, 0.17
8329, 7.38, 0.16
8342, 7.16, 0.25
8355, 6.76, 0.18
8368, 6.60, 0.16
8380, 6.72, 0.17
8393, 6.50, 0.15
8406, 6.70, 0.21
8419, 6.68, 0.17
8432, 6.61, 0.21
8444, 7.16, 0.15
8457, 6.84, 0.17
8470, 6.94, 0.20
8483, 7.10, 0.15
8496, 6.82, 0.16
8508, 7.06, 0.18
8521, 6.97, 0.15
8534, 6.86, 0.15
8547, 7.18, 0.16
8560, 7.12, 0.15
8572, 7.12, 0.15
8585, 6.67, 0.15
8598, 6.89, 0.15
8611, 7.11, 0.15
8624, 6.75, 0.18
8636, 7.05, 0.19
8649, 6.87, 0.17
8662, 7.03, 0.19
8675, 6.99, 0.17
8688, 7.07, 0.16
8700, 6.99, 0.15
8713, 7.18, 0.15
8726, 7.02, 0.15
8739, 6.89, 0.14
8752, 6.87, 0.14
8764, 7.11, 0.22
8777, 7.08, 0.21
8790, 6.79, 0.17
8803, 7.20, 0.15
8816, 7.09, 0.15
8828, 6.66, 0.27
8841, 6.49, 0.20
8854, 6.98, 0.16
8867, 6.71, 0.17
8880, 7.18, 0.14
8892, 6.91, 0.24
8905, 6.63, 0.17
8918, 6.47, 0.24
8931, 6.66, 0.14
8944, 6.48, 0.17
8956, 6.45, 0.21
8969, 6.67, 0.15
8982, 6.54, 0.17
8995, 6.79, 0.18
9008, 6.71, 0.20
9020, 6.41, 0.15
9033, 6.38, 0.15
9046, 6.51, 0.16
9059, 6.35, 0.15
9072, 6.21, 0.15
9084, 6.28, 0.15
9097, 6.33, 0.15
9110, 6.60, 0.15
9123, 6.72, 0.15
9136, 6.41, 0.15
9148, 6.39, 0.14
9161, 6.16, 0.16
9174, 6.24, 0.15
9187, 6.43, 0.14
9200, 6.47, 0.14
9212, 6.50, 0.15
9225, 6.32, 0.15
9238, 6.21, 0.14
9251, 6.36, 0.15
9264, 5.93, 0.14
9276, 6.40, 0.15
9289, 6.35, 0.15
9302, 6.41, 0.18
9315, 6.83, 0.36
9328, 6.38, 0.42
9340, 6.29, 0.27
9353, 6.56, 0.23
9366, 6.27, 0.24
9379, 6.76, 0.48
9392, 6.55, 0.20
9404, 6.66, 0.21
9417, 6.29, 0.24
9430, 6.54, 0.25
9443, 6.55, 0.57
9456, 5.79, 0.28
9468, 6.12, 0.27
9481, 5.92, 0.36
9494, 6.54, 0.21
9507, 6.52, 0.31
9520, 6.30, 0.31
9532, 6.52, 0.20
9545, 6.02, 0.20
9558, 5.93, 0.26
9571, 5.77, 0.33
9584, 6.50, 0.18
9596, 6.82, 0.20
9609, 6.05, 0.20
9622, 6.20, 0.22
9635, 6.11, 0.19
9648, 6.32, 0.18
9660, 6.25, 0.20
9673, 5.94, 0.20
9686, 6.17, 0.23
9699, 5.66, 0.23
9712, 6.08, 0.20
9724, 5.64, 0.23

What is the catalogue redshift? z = 0.17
